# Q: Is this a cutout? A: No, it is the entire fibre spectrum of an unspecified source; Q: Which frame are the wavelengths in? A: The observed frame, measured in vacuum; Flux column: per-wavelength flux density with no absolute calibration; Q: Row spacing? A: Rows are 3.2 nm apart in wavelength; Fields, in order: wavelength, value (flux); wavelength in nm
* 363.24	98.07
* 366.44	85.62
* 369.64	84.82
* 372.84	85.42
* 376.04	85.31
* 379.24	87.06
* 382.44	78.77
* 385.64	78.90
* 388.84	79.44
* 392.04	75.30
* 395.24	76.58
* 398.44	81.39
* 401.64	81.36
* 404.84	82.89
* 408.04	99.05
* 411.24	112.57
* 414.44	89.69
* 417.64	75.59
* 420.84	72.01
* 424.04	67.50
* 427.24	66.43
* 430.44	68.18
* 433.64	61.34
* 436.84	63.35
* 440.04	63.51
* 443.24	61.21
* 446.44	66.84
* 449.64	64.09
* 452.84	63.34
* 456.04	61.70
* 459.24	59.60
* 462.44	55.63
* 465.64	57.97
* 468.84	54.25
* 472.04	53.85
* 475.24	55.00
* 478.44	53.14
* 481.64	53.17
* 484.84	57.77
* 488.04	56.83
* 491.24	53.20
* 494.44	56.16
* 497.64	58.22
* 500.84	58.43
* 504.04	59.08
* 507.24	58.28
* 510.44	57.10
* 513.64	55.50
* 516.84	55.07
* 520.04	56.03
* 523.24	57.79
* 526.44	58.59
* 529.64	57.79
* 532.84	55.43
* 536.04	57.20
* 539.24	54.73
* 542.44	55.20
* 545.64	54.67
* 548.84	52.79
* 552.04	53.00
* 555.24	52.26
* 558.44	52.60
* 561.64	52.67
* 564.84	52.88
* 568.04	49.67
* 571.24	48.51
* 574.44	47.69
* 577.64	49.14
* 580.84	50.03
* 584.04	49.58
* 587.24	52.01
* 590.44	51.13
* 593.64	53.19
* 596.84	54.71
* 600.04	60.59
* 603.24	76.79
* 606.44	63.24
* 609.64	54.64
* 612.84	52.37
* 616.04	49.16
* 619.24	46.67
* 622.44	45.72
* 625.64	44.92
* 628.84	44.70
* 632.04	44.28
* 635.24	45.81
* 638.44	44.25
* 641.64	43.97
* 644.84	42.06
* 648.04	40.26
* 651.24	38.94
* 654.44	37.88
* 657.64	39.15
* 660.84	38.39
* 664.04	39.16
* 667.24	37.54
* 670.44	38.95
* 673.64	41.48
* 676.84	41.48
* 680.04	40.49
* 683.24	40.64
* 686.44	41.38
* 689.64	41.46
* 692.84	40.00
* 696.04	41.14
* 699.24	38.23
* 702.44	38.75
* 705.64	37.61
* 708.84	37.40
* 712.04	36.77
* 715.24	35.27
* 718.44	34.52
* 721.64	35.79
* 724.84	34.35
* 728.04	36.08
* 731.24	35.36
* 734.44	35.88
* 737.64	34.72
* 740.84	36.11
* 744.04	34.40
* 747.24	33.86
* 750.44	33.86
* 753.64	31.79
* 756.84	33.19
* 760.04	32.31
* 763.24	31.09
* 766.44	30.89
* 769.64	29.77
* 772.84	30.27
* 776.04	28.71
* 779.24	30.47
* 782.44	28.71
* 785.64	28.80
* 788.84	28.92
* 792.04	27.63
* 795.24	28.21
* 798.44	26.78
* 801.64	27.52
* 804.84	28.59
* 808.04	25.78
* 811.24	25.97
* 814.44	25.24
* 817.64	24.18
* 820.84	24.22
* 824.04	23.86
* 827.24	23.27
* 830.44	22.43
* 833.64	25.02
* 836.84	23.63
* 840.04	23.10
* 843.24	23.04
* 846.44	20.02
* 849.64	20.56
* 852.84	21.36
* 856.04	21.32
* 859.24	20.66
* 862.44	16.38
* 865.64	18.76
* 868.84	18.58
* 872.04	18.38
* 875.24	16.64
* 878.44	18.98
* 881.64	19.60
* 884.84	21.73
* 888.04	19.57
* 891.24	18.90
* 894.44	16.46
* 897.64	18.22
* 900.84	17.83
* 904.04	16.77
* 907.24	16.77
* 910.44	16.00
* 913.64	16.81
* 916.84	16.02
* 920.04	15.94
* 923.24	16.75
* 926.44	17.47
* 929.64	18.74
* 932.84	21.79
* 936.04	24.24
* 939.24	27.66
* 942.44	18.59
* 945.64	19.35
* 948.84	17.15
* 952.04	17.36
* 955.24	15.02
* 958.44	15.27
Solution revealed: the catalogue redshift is 1.156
